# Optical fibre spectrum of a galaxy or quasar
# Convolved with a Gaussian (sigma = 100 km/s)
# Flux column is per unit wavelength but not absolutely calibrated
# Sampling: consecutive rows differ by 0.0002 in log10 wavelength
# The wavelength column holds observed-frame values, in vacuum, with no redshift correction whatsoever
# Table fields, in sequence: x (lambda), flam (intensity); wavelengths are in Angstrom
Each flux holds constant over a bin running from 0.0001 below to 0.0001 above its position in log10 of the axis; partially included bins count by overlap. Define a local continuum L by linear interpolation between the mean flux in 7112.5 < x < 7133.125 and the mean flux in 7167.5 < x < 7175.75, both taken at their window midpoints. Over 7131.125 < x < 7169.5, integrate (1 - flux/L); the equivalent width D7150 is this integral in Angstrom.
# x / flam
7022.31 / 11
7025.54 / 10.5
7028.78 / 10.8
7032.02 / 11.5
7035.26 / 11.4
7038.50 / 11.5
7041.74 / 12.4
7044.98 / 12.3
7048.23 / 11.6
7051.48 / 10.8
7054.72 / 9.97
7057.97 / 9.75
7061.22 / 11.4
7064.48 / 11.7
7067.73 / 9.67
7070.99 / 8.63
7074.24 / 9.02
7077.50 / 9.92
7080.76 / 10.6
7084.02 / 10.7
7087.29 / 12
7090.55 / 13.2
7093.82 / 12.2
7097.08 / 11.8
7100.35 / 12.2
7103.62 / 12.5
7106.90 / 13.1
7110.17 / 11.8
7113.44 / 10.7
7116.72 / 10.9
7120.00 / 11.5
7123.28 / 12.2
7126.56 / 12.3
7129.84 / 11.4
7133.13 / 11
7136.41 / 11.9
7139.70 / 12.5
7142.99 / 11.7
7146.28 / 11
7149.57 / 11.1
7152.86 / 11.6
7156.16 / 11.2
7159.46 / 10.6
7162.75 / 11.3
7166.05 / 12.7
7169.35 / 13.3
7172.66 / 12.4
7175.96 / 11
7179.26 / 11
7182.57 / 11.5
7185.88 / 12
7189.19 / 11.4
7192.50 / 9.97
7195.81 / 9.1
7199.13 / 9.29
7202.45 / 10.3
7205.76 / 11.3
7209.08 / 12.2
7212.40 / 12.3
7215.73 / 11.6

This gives 1.5 Angstrom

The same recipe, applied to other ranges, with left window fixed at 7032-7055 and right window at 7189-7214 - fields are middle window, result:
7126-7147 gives -1.2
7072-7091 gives 1.0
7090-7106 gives -1.6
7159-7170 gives -1.1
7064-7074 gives 1.5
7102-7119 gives -0.9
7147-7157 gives -0.3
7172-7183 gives -0.6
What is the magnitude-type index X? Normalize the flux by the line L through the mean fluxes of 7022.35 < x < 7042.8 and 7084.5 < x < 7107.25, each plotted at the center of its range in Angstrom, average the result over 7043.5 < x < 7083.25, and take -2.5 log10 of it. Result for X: 0.13 mag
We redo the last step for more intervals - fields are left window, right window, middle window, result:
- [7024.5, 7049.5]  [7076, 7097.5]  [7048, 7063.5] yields 0.08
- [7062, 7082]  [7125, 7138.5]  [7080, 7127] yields -0.10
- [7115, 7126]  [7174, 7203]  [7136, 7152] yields -0.03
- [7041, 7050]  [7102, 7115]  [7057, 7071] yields 0.16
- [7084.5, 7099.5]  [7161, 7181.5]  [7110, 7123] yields 0.08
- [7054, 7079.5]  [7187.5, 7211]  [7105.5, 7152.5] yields -0.14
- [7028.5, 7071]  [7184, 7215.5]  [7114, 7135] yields -0.05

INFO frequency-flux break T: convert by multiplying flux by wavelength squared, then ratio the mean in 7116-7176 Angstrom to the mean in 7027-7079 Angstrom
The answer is 1.1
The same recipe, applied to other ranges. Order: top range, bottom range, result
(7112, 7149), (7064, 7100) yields 1.08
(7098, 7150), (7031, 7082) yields 1.11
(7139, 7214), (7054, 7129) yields 1.03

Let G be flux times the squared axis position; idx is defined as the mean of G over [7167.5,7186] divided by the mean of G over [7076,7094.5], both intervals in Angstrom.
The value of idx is 1.1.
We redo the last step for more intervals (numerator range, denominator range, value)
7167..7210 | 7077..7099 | 0.99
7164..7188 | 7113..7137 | 1.05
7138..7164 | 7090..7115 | 0.95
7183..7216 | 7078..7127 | 0.95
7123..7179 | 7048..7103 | 1.09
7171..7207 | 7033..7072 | 1.03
